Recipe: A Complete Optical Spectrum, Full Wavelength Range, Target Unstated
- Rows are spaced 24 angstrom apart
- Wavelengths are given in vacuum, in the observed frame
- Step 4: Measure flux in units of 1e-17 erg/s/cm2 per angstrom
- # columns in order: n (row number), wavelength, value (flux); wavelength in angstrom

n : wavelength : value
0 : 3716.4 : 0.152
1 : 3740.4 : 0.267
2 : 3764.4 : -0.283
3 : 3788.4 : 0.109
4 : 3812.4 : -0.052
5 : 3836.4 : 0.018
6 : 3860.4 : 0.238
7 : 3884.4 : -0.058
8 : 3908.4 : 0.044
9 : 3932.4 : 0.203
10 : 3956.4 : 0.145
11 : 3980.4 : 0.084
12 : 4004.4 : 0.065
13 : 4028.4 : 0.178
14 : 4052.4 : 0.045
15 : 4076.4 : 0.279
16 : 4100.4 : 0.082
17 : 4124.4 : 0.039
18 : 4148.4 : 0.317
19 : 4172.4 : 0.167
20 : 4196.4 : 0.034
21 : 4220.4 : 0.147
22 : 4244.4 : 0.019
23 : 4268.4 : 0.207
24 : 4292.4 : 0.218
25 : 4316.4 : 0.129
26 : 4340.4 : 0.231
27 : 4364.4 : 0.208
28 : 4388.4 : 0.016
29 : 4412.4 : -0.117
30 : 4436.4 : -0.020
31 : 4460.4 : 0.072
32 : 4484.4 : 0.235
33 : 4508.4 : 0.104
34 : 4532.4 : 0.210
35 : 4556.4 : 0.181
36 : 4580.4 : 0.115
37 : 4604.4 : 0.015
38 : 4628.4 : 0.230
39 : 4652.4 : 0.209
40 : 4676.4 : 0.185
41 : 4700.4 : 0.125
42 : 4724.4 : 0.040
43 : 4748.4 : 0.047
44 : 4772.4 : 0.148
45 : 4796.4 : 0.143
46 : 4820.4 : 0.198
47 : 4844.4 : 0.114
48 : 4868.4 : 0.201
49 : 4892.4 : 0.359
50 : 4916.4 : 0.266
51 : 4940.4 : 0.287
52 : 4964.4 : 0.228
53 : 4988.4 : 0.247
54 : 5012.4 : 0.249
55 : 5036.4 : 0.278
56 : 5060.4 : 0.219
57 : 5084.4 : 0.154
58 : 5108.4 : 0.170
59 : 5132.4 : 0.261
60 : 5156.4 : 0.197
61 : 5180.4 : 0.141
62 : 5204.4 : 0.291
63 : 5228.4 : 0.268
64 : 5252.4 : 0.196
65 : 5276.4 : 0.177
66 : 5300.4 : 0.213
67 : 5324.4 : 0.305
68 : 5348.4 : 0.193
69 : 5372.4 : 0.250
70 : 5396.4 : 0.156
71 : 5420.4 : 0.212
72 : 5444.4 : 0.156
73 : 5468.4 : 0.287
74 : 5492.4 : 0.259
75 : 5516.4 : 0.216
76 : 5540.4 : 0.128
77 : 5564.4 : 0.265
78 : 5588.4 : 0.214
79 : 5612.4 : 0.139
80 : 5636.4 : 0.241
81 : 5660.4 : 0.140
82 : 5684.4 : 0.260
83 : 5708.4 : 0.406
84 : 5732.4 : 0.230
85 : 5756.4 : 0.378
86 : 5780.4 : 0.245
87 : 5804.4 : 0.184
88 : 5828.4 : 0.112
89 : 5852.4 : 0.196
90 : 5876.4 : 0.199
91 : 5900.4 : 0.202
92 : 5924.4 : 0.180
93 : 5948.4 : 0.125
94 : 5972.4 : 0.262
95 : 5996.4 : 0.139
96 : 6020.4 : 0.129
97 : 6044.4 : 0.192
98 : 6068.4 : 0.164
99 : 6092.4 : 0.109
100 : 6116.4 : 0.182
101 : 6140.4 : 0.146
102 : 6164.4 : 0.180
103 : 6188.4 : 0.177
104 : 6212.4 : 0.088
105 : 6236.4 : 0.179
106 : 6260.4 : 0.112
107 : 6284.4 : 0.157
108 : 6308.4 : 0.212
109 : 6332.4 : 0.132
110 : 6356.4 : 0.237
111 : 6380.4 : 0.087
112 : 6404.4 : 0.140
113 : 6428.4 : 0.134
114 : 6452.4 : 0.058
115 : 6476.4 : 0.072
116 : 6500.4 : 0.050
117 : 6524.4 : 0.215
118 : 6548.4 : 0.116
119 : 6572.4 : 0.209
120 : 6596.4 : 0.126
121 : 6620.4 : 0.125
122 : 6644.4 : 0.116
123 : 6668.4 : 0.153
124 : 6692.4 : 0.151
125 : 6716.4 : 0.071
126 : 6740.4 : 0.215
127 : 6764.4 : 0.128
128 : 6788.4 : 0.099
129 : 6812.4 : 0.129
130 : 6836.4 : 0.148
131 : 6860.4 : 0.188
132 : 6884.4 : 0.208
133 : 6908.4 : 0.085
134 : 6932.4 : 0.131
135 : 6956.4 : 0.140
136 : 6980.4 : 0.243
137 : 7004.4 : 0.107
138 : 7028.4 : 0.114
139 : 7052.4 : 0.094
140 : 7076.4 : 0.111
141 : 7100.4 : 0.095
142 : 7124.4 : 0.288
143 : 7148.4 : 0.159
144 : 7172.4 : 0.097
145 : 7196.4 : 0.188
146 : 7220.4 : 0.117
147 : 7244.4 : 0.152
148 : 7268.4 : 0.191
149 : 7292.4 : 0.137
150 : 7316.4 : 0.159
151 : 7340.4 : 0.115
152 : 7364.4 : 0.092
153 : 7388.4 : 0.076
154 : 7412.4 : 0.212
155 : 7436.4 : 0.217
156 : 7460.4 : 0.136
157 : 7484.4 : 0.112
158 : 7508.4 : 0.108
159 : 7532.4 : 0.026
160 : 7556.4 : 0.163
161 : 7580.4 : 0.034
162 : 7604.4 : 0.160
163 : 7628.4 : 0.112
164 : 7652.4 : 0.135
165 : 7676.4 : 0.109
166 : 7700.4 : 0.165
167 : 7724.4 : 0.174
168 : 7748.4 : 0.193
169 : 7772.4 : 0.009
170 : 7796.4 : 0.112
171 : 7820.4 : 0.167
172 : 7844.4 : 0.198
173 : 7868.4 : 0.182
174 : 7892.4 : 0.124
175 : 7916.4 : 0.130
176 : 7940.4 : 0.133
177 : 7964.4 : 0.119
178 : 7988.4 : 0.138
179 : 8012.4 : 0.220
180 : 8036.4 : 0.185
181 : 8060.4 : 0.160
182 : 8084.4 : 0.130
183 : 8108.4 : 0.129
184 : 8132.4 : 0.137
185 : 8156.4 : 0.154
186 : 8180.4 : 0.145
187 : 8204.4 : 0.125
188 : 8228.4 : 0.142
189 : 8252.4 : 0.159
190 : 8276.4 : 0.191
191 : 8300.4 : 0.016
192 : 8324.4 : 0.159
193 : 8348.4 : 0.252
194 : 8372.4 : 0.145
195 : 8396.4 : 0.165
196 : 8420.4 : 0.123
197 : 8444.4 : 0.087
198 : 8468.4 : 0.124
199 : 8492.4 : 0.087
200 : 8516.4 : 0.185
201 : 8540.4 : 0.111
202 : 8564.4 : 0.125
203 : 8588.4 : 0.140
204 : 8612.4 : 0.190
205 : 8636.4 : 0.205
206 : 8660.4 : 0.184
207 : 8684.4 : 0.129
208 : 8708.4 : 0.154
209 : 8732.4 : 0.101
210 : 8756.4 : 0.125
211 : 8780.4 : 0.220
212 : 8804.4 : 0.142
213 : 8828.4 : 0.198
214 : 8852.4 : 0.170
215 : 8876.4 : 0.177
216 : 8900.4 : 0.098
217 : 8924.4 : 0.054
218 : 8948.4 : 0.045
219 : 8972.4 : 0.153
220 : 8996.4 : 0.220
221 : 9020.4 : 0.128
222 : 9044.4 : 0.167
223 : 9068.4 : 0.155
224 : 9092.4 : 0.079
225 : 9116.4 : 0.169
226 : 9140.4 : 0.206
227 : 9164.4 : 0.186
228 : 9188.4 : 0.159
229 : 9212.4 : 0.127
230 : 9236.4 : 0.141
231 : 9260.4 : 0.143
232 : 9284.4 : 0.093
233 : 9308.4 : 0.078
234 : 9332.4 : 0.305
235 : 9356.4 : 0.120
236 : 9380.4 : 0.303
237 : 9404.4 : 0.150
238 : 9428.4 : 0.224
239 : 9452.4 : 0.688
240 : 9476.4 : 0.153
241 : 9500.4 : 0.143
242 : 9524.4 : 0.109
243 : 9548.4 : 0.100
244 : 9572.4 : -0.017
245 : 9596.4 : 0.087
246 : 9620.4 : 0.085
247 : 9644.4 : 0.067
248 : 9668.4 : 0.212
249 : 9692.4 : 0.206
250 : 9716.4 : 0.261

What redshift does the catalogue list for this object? 0.997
